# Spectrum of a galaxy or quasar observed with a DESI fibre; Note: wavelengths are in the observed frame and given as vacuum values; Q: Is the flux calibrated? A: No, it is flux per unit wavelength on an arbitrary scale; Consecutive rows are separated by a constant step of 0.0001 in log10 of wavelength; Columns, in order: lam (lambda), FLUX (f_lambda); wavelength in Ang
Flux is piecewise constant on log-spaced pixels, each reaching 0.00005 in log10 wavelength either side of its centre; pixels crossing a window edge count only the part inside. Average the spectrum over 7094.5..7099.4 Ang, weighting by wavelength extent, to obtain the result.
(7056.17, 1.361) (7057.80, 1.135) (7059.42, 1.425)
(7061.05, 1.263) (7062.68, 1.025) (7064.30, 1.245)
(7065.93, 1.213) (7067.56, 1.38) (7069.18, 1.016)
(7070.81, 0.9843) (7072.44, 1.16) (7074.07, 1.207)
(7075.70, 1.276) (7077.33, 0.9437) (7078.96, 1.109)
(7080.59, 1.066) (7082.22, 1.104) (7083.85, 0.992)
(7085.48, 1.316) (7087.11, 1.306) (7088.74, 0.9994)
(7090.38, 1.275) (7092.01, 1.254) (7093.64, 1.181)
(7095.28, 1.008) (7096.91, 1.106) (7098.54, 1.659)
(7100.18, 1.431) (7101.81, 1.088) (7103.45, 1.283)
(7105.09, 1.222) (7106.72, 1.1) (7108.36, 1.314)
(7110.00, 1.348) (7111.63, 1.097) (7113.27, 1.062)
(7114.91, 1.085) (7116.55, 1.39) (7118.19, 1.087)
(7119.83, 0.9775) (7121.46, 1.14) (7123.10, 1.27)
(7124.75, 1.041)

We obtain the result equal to 1.26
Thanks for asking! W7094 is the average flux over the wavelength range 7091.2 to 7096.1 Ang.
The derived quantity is 1.15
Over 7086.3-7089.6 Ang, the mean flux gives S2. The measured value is 1.15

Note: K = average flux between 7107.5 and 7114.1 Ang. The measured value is 1.2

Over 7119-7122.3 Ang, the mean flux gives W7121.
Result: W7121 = 1.06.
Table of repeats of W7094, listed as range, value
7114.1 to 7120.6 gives 1.14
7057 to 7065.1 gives 1.22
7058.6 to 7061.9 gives 1.34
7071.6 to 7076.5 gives 1.21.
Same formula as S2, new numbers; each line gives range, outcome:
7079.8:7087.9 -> 1.16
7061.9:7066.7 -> 1.16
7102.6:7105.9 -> 1.25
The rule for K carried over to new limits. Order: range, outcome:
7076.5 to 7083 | 1.06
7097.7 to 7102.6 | 1.39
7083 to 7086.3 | 1.16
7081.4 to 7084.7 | 1.05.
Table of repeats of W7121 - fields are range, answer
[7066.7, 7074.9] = 1.15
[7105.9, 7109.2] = 1.21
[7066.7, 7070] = 1.2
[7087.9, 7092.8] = 1.18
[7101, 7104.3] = 1.18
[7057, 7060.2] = 1.28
